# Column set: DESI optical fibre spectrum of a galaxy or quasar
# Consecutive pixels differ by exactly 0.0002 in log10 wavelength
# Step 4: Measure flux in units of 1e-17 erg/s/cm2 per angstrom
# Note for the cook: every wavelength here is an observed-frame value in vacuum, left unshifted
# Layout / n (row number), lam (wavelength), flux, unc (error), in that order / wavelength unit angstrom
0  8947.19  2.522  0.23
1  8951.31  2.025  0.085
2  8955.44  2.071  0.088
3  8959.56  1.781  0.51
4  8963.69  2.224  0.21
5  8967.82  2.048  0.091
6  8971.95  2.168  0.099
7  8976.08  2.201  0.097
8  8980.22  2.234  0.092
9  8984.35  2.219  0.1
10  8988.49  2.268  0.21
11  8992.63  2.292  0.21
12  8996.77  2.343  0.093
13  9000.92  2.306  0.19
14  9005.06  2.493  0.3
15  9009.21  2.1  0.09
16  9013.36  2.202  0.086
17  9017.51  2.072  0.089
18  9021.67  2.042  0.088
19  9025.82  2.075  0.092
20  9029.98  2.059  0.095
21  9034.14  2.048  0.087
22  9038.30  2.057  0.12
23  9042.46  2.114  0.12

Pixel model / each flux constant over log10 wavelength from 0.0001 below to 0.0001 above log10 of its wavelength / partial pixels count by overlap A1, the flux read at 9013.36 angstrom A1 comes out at 2.202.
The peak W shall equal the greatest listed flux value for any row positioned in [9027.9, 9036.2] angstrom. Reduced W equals 2.059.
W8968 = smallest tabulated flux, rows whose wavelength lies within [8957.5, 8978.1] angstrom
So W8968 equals 1.781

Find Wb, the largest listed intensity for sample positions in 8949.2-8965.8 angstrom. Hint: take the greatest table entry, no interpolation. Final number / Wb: 2.224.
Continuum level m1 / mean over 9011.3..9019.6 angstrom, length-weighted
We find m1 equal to 2.14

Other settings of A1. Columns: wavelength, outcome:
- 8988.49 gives 2.268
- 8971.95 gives 2.168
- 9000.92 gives 2.306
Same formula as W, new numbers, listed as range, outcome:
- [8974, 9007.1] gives 2.493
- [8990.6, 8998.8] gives 2.343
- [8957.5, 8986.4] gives 2.234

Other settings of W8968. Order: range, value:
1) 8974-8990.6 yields 2.201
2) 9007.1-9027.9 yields 2.042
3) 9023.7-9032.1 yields 2.059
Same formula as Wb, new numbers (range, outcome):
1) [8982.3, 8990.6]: 2.268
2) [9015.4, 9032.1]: 2.075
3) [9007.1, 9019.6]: 2.202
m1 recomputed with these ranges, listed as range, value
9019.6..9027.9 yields 2.06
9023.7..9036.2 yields 2.06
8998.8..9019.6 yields 2.23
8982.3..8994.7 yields 2.26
